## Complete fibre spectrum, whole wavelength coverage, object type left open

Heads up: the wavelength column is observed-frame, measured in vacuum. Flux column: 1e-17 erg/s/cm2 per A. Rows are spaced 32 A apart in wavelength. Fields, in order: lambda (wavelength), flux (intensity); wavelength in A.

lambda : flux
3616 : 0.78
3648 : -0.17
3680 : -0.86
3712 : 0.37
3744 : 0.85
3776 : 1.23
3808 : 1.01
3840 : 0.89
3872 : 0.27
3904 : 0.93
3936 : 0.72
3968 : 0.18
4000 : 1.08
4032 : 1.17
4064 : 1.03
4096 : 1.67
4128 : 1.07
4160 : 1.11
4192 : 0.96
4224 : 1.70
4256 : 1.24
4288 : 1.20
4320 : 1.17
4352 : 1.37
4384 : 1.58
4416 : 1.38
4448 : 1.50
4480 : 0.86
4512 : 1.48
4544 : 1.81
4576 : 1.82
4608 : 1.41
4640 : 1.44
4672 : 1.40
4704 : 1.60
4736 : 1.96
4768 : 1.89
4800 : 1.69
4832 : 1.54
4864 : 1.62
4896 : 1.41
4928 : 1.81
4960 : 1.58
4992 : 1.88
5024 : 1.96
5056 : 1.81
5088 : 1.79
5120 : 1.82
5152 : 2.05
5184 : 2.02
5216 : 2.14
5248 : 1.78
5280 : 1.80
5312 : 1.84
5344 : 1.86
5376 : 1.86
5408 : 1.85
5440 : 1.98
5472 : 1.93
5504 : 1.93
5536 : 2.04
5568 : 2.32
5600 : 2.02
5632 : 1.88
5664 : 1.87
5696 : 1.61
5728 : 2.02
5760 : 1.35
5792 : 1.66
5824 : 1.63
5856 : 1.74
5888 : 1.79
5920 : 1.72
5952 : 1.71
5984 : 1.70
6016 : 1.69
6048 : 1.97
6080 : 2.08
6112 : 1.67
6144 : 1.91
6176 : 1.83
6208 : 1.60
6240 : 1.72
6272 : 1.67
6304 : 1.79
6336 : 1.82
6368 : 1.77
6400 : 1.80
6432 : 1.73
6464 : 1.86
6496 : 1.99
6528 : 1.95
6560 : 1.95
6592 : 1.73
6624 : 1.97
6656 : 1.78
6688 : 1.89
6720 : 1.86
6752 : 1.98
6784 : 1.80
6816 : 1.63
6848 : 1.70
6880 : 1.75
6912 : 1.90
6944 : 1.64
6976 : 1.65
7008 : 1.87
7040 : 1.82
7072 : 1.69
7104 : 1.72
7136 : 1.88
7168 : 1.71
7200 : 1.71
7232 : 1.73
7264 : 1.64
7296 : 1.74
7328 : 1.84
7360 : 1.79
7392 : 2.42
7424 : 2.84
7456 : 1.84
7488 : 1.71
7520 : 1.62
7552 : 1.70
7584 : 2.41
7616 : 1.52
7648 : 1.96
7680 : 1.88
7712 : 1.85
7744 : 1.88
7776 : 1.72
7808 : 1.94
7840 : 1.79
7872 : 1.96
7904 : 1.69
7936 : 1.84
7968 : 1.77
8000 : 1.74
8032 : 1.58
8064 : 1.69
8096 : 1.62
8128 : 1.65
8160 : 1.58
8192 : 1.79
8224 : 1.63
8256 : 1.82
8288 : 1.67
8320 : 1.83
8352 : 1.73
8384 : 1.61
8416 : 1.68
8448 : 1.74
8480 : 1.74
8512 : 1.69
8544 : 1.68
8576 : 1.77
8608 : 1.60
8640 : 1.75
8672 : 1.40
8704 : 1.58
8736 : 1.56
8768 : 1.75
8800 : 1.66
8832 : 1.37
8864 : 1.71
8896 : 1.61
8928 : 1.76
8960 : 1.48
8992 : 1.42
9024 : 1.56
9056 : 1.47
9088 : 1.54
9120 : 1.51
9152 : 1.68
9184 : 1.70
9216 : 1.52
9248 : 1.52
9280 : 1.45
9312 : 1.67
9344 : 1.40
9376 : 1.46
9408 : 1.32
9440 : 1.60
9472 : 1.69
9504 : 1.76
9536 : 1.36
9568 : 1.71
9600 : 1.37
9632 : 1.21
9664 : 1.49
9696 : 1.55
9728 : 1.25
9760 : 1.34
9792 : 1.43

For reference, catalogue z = 0.128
